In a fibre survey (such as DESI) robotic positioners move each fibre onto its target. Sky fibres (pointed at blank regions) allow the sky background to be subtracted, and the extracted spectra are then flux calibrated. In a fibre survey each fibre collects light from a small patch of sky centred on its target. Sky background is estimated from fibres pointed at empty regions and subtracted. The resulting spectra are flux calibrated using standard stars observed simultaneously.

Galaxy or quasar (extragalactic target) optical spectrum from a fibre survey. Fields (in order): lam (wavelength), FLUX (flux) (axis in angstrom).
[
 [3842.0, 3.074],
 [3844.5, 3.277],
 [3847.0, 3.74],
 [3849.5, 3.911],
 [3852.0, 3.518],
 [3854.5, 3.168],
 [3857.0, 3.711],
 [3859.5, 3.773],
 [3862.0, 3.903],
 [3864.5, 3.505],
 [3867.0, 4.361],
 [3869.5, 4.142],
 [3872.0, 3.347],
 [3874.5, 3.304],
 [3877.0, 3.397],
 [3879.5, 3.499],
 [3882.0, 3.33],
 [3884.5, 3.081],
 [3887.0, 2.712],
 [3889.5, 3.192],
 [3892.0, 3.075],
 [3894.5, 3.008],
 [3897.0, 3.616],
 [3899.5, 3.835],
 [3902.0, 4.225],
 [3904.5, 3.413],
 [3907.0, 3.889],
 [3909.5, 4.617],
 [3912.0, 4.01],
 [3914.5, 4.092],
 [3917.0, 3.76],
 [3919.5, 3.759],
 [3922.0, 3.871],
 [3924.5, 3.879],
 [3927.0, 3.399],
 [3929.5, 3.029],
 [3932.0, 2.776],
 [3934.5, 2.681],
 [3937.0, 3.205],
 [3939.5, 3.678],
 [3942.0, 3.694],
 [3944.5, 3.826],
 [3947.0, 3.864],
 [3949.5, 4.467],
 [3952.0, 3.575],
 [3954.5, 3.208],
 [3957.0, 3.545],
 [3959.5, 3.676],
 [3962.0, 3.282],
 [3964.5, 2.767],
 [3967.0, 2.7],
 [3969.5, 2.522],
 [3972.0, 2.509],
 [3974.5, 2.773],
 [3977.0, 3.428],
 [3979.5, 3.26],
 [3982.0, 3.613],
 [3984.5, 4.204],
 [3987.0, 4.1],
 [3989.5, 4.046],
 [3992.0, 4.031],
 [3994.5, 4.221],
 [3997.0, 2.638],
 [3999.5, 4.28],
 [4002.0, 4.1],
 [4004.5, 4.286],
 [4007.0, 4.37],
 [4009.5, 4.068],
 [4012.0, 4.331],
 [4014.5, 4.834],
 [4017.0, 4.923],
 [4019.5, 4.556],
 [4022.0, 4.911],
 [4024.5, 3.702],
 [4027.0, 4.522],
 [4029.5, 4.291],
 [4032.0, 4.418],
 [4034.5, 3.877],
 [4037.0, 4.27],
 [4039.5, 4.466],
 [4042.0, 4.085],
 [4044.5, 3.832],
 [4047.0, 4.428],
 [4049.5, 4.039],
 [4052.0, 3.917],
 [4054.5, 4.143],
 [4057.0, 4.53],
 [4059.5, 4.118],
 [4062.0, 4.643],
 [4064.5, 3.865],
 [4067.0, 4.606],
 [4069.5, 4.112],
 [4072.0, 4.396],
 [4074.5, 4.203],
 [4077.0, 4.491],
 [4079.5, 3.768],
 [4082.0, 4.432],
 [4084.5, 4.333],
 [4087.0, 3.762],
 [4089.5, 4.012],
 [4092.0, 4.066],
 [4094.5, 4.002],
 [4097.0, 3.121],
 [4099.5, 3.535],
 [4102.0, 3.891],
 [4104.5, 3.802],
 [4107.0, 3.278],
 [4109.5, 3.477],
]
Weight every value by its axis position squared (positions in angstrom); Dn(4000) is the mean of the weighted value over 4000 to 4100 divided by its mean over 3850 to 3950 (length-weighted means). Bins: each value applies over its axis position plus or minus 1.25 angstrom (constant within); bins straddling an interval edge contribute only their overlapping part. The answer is 1.27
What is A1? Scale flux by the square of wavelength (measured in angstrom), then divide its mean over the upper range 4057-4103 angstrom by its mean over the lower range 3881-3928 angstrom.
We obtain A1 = 1.23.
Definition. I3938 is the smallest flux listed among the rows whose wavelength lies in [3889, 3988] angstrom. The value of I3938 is 2.509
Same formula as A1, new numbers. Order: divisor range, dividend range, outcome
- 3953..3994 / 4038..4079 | 1.31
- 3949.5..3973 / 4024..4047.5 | 1.38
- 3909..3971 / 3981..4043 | 1.25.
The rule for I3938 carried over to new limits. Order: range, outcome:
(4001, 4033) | 3.702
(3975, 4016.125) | 2.638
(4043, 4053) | 3.832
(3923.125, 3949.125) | 2.681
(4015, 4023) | 4.556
